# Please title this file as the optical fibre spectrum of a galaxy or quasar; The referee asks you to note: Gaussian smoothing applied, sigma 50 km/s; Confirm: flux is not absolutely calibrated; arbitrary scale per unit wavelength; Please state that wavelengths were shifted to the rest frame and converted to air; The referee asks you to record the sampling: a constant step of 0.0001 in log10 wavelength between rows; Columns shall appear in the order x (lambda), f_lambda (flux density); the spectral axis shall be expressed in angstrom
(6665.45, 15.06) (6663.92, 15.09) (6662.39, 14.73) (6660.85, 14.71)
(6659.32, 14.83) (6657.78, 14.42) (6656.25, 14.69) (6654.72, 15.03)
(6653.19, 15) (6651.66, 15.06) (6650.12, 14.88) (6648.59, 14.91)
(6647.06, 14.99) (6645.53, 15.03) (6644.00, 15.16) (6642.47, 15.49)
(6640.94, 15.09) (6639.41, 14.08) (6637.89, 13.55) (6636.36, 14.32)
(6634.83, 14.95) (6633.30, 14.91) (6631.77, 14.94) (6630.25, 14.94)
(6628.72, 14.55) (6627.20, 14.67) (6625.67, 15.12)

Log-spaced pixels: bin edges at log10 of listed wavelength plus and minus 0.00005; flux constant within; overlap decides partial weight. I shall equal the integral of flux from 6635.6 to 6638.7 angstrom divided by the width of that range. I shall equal 14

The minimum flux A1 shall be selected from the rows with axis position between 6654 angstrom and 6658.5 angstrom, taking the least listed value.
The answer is 14.42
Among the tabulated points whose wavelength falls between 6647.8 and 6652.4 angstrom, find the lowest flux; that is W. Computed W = 14.88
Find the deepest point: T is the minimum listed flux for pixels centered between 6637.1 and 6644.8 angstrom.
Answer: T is 13.55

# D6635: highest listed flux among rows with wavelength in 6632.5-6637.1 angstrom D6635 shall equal 14.95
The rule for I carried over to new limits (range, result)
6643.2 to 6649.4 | 15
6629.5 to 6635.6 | 14.9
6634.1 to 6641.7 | 14.4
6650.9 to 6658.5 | 14.9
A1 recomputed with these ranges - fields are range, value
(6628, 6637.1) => 14.32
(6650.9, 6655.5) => 15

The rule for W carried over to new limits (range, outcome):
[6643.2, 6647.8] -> 14.99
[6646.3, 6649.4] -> 14.91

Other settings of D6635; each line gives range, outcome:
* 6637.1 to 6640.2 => 14.08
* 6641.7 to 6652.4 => 15.49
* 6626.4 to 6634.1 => 14.94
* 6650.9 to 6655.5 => 15.06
